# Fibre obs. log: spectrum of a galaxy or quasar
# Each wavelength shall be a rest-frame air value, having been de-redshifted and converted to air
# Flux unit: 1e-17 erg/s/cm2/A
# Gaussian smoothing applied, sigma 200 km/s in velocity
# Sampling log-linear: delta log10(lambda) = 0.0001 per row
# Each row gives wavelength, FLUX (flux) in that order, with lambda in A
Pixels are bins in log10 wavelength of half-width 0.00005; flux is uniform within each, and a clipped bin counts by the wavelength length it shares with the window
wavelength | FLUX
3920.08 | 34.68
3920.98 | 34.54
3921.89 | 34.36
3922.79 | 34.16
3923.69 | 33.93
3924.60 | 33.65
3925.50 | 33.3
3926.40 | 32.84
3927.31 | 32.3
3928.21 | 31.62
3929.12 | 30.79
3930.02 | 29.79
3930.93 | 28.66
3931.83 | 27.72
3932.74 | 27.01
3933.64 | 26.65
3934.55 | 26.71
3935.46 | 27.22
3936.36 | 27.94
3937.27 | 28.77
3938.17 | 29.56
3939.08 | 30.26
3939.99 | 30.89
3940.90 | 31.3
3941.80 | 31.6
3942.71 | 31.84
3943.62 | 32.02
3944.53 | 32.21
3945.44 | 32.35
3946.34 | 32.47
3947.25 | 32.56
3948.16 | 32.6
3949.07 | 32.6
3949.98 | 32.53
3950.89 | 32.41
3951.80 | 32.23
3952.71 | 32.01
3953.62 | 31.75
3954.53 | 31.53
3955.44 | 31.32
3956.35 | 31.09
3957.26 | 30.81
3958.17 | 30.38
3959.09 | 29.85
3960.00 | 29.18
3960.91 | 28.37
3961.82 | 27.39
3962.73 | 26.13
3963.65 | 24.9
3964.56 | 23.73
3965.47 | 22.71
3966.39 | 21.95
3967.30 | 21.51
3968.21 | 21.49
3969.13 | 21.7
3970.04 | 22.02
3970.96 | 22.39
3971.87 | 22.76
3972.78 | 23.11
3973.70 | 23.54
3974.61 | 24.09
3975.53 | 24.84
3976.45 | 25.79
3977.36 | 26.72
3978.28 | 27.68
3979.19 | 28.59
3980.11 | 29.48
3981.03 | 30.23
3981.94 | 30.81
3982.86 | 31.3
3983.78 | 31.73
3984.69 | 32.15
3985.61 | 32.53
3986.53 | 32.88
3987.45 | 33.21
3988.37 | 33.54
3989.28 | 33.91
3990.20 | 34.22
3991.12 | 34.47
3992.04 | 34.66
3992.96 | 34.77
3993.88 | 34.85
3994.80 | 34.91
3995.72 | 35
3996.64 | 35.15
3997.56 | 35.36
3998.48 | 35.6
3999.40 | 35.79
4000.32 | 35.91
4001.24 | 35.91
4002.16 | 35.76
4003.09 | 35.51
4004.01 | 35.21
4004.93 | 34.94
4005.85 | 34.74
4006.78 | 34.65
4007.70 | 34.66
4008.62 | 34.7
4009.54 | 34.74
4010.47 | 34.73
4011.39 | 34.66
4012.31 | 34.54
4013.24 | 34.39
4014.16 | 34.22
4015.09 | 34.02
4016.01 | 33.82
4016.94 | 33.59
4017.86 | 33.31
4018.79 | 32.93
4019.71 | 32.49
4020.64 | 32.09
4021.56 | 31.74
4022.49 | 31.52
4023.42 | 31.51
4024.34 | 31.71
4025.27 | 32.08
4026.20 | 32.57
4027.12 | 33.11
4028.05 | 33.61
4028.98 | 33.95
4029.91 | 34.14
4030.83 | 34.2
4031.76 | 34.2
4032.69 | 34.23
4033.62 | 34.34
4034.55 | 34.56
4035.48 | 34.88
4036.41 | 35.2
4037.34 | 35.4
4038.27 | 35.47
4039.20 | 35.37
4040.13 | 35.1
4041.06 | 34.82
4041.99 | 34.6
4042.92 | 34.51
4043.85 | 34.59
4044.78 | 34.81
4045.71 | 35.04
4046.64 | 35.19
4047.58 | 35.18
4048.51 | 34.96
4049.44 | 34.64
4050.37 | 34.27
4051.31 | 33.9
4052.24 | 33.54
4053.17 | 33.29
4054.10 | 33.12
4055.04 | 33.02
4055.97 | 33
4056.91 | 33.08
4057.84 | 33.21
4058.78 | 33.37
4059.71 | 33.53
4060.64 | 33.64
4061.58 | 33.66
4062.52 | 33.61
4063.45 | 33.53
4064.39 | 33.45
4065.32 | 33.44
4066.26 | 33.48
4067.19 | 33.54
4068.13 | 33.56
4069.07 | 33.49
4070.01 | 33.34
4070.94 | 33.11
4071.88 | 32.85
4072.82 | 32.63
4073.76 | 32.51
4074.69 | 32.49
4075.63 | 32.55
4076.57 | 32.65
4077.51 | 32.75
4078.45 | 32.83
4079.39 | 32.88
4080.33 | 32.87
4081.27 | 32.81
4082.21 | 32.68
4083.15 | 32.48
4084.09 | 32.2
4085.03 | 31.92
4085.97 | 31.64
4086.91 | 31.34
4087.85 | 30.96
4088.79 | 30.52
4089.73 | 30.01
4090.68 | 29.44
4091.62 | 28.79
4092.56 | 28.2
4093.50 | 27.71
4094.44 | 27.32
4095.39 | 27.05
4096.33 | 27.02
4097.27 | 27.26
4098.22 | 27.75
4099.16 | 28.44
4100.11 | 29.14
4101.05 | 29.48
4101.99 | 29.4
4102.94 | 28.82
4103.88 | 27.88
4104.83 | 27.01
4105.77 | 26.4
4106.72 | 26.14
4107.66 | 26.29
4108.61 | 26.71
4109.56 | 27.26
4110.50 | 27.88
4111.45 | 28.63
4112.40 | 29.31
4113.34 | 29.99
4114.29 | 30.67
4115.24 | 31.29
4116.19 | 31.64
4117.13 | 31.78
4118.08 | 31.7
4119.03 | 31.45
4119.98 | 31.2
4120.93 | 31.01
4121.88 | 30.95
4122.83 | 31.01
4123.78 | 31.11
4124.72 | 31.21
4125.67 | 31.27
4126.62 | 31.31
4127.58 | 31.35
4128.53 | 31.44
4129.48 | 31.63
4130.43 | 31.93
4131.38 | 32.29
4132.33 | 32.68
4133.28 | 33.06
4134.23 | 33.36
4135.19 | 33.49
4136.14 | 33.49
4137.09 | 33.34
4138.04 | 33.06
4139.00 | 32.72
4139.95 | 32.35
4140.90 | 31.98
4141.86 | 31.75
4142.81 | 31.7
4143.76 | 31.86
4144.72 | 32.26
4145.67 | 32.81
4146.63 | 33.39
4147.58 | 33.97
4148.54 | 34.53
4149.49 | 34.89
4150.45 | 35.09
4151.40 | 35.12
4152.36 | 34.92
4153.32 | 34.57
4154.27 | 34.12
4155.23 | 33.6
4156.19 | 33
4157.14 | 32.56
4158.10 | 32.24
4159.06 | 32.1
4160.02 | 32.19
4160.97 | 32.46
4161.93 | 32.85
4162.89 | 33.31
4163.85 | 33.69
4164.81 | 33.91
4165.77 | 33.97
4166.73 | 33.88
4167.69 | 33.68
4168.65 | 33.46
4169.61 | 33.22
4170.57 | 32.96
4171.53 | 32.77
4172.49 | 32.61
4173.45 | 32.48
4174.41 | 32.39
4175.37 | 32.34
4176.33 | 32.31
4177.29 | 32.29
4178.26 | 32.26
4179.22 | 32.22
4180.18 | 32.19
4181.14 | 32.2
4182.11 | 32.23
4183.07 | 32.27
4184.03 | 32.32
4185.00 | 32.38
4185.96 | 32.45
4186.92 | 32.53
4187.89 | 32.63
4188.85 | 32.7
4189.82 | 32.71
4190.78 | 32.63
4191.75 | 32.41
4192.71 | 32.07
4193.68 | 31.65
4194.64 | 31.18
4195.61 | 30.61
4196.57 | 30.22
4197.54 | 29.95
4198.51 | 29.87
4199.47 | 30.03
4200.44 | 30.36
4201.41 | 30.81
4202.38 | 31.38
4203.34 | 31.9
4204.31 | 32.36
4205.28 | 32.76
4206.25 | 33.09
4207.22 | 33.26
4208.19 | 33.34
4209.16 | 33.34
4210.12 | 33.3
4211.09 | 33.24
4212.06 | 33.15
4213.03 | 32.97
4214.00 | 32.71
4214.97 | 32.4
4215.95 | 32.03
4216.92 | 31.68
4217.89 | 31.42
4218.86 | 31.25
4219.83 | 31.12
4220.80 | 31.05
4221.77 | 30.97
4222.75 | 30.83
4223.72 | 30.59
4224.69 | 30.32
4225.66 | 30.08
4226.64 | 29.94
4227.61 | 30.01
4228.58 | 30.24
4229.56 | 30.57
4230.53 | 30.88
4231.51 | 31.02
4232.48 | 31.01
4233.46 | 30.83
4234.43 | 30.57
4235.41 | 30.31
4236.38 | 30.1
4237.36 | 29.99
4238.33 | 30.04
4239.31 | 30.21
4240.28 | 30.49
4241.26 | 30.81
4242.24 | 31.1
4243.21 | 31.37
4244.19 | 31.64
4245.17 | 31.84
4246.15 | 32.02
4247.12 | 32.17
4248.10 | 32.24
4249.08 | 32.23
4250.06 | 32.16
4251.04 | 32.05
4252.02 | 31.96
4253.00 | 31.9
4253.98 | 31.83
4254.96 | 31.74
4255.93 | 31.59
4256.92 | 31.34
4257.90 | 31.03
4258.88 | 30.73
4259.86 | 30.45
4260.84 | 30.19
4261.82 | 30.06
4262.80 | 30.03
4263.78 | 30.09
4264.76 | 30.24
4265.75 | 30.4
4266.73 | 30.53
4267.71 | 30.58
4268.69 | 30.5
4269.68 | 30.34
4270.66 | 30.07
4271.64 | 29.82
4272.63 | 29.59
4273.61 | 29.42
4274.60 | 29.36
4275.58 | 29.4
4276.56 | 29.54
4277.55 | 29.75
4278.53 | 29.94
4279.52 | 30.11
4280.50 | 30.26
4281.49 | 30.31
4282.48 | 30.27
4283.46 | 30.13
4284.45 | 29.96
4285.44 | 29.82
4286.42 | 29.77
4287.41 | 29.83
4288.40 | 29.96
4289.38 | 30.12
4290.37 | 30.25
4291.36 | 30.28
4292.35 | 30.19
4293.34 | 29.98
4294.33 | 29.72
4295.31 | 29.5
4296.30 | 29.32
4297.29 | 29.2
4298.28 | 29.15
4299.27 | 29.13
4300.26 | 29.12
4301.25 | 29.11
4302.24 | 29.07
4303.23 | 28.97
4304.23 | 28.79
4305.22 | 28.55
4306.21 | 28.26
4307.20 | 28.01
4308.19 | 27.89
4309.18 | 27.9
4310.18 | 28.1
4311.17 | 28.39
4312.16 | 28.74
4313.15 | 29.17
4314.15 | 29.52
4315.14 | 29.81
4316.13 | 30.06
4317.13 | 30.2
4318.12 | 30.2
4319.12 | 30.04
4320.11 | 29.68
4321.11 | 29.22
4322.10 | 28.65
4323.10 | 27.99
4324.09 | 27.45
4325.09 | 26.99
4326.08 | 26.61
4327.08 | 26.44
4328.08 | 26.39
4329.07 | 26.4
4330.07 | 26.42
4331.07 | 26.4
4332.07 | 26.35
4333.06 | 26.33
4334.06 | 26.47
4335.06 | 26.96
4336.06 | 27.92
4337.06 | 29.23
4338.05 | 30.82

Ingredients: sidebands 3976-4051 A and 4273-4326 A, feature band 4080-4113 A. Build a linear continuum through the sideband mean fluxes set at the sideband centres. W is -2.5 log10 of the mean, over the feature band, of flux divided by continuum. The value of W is 0.12 mag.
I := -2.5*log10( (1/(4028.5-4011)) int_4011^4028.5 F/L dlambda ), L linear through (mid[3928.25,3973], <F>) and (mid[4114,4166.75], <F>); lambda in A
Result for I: -0.10 mag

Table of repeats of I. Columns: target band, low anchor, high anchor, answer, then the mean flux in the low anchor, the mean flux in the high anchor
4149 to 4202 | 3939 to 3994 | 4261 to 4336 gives -0.12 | 29.4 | 29.1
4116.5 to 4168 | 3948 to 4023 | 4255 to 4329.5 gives -0.09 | 31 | 29.5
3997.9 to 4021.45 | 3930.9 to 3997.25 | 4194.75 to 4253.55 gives -0.16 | 29.5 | 31.4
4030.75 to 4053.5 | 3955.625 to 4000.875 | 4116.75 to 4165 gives -0.13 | 29.3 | 32.6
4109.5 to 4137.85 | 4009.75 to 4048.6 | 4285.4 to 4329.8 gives 0.03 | 34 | 28.9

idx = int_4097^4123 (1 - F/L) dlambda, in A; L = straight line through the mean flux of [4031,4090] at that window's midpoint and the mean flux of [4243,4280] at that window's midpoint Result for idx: 2.9 A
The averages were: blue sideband 33.5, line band 29.1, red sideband 30.8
